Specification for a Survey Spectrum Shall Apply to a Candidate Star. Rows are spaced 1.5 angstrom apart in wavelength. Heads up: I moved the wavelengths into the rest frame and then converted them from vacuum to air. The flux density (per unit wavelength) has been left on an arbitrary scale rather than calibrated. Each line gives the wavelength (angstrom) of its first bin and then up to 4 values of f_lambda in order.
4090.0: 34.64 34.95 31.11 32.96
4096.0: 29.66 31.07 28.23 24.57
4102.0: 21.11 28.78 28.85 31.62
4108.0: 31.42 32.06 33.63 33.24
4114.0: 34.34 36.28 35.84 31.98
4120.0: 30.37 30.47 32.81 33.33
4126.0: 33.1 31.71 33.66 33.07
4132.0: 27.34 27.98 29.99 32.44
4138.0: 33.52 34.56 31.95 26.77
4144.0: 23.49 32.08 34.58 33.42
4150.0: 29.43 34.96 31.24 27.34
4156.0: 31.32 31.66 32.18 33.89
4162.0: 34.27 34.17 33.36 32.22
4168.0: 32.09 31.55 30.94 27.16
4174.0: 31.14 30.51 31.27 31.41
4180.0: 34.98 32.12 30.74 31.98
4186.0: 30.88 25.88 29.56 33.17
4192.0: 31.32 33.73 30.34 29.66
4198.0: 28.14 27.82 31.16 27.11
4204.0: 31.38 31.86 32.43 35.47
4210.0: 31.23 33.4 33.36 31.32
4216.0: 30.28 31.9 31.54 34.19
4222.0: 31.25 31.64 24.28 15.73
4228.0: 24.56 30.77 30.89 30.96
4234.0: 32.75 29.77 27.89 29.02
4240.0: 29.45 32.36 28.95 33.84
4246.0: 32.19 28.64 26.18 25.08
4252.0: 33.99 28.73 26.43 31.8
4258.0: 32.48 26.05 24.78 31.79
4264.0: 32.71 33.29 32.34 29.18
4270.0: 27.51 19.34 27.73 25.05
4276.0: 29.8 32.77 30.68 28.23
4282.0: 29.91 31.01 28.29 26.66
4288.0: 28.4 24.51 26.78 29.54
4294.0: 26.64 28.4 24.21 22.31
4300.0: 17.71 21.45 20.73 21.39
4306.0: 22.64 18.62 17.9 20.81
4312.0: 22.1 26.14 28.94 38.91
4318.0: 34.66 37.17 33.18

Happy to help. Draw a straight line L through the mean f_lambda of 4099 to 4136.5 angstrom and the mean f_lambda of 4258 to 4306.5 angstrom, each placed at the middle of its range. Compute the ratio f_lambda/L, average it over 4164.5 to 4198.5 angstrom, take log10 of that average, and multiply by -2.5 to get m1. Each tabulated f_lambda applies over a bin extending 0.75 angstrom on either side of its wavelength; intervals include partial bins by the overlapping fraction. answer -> -0.05 mag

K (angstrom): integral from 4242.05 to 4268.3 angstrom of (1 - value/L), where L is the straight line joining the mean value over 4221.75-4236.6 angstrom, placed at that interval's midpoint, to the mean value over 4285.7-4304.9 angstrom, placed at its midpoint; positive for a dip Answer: -3.2 angstrom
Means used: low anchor 28.2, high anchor 24.6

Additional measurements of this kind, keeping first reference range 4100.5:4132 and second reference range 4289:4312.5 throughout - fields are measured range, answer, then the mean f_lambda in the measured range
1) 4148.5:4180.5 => -2.7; 31.8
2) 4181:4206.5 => -2.3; 30.4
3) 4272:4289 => -3.5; 28.8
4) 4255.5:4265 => -2.0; 29.9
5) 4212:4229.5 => -1.7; 29.2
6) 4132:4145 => 0.2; 30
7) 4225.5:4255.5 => -3.7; 28.9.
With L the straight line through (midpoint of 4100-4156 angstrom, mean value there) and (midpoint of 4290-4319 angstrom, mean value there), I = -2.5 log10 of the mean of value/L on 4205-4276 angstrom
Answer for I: -0.10 mag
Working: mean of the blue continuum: 31.2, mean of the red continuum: 24.8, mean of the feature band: 29.7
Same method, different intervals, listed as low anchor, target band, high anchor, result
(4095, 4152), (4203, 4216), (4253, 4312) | -0.130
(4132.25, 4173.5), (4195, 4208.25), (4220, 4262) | -0.003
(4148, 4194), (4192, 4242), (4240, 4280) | 0.007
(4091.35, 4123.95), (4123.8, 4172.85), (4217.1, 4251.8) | -0.036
